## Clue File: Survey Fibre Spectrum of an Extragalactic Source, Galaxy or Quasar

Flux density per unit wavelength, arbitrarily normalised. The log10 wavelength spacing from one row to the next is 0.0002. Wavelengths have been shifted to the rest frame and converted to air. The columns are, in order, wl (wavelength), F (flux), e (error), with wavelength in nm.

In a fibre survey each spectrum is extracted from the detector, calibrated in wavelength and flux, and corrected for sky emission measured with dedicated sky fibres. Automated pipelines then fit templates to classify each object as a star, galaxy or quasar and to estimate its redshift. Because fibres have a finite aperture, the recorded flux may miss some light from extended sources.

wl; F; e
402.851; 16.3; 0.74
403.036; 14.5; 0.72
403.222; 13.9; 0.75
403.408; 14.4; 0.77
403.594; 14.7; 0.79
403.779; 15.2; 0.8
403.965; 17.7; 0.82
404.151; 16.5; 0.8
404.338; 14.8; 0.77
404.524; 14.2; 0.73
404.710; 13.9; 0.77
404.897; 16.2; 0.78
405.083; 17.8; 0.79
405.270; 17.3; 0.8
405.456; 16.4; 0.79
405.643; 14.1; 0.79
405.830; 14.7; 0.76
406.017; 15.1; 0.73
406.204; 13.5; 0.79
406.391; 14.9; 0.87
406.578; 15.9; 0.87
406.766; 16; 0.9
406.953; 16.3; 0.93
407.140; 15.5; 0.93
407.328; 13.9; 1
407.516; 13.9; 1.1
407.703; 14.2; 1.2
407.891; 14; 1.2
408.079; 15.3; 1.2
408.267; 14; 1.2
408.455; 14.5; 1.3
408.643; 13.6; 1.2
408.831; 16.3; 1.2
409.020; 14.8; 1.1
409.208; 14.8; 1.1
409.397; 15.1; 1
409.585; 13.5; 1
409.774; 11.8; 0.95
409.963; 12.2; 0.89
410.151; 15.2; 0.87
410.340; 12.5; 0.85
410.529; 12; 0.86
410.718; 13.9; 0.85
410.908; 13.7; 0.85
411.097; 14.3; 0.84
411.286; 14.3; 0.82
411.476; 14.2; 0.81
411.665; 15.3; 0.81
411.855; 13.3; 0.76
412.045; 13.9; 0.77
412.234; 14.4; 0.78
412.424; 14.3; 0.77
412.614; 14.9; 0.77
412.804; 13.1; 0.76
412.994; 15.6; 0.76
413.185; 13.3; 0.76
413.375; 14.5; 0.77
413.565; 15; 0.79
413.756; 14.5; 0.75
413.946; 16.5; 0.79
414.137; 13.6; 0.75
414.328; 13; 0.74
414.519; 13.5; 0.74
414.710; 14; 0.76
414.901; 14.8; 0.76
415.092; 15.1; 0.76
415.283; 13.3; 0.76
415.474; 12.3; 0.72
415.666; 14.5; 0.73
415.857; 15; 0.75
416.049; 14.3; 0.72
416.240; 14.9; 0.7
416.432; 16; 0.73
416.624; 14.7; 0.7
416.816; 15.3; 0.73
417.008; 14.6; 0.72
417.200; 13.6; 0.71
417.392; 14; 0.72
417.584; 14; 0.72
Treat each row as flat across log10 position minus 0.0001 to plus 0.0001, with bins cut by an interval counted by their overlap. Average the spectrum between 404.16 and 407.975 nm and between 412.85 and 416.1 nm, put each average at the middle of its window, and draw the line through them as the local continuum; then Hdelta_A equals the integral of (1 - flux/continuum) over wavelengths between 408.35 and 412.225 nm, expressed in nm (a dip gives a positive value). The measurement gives 0.195 nm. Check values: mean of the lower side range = 15.2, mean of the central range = 14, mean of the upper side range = 14.3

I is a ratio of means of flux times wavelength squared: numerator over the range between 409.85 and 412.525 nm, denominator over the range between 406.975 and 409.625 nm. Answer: 0.96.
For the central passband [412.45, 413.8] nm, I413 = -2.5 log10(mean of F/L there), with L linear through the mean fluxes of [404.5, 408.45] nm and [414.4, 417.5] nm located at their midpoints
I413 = 0.013 mag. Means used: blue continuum 15.1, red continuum 14.4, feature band 14.4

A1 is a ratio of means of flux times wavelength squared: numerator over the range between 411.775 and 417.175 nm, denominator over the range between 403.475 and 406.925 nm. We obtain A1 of 0.97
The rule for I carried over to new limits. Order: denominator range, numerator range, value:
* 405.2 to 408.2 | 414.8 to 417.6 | 1.01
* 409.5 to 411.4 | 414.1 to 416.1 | 1.07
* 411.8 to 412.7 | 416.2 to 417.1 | 1.09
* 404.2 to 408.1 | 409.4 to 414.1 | 0.95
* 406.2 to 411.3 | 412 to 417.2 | 1.04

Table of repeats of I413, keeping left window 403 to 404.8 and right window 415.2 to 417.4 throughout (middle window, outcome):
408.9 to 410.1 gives 0.07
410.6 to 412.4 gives 0.04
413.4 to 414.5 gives 0.00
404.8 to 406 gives -0.08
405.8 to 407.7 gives -0.01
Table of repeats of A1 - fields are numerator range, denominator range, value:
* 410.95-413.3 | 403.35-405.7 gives 0.94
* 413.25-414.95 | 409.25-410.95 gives 1.10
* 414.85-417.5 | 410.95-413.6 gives 1.03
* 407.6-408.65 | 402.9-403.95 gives 0.99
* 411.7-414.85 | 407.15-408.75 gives 1.02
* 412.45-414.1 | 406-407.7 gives 1.01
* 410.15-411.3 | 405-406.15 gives 0.88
